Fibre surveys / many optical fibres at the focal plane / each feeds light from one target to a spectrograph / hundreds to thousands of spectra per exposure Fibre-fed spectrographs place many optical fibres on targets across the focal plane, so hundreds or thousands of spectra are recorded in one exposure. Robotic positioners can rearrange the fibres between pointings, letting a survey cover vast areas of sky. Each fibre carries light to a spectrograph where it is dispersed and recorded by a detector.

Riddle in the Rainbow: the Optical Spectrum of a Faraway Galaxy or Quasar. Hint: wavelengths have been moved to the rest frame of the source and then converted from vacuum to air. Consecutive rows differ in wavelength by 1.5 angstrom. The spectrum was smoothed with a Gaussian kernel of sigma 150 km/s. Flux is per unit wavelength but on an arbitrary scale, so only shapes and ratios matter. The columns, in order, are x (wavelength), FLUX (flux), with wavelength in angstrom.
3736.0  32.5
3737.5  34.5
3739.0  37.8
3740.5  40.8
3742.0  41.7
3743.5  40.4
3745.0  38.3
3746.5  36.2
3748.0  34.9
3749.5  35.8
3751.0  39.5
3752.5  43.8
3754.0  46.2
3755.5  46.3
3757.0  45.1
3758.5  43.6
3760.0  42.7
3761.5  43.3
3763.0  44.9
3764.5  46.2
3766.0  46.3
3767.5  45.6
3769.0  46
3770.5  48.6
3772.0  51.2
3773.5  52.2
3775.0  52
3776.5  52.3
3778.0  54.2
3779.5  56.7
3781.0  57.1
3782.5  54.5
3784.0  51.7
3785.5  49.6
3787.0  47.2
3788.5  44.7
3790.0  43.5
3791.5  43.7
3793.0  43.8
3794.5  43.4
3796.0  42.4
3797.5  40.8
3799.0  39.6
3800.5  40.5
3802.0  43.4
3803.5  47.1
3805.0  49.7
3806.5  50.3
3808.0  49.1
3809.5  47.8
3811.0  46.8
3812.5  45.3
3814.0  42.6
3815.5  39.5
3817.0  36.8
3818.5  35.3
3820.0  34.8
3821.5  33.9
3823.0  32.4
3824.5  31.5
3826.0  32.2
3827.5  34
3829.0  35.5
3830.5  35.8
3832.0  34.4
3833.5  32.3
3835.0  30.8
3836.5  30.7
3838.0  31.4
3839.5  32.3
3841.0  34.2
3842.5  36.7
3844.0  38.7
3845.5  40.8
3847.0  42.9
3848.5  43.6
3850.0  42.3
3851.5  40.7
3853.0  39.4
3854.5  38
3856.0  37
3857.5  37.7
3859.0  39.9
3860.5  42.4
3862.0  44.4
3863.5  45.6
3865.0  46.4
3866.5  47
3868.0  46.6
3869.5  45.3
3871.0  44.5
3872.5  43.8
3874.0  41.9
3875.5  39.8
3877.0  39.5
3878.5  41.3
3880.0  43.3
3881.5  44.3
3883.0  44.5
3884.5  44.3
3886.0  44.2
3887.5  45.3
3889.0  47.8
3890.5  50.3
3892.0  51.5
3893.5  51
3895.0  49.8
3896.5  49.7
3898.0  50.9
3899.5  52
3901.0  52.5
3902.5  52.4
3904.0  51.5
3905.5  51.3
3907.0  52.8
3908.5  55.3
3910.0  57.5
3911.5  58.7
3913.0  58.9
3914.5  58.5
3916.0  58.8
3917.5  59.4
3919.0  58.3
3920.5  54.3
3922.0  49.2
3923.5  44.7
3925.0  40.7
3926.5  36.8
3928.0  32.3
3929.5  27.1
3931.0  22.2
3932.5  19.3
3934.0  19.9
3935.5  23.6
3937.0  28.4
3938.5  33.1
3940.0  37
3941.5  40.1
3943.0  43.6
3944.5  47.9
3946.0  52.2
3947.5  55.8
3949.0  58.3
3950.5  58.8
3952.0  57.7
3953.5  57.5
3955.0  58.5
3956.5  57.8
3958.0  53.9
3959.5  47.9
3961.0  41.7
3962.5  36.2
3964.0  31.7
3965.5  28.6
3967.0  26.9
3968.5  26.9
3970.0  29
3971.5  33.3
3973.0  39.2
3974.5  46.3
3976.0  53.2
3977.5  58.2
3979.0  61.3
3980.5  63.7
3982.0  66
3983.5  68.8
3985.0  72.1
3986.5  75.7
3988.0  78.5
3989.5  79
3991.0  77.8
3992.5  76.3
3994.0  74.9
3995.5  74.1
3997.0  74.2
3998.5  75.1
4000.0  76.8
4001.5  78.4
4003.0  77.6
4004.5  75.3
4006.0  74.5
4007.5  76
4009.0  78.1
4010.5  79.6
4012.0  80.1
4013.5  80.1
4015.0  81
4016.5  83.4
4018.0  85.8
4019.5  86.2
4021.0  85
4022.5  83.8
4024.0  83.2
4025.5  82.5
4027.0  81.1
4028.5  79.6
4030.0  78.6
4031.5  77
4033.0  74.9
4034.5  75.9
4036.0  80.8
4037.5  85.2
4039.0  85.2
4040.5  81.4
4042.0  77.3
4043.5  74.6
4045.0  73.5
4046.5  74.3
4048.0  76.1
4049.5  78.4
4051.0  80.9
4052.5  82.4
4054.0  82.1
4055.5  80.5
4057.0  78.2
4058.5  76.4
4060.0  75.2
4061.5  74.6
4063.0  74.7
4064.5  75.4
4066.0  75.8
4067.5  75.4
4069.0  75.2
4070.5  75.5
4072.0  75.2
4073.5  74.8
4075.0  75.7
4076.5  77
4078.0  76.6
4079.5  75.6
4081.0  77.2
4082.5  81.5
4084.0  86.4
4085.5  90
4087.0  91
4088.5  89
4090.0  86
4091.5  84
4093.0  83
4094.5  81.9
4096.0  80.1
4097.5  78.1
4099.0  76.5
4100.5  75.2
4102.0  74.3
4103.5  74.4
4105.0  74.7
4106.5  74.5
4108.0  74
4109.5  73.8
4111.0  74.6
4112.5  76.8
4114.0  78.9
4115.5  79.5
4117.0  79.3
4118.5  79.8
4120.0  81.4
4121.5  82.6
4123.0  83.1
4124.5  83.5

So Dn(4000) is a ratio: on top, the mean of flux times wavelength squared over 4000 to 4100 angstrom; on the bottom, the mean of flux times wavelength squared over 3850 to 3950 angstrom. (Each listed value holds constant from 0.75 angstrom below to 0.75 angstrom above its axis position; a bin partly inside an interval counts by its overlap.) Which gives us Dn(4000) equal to 1.9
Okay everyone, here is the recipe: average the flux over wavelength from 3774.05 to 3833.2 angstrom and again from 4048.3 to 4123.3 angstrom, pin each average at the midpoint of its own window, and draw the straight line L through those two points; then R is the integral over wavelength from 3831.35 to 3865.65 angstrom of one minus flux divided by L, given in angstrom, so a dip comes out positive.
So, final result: 7.5 angstrom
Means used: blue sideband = 43.4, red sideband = 78.7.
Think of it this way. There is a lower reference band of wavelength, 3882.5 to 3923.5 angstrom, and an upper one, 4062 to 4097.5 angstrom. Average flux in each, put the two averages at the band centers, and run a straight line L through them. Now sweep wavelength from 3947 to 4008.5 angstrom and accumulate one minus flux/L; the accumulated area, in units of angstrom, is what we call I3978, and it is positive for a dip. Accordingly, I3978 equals 4.60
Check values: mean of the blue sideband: 52.2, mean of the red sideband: 79.8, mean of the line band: 59.4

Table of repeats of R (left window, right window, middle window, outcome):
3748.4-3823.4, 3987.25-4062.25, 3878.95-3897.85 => 3.95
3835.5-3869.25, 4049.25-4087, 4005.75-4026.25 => -3.71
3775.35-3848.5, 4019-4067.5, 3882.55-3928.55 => 4.94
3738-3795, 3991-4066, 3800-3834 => 7.93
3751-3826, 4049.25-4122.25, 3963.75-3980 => 6.36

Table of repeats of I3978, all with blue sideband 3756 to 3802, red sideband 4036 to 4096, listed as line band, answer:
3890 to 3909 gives 2.8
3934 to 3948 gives 5.7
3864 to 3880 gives 3.9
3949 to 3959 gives 1.4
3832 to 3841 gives 3.6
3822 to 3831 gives 3.2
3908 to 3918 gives 0.6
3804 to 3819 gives 1.8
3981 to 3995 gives -0.7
